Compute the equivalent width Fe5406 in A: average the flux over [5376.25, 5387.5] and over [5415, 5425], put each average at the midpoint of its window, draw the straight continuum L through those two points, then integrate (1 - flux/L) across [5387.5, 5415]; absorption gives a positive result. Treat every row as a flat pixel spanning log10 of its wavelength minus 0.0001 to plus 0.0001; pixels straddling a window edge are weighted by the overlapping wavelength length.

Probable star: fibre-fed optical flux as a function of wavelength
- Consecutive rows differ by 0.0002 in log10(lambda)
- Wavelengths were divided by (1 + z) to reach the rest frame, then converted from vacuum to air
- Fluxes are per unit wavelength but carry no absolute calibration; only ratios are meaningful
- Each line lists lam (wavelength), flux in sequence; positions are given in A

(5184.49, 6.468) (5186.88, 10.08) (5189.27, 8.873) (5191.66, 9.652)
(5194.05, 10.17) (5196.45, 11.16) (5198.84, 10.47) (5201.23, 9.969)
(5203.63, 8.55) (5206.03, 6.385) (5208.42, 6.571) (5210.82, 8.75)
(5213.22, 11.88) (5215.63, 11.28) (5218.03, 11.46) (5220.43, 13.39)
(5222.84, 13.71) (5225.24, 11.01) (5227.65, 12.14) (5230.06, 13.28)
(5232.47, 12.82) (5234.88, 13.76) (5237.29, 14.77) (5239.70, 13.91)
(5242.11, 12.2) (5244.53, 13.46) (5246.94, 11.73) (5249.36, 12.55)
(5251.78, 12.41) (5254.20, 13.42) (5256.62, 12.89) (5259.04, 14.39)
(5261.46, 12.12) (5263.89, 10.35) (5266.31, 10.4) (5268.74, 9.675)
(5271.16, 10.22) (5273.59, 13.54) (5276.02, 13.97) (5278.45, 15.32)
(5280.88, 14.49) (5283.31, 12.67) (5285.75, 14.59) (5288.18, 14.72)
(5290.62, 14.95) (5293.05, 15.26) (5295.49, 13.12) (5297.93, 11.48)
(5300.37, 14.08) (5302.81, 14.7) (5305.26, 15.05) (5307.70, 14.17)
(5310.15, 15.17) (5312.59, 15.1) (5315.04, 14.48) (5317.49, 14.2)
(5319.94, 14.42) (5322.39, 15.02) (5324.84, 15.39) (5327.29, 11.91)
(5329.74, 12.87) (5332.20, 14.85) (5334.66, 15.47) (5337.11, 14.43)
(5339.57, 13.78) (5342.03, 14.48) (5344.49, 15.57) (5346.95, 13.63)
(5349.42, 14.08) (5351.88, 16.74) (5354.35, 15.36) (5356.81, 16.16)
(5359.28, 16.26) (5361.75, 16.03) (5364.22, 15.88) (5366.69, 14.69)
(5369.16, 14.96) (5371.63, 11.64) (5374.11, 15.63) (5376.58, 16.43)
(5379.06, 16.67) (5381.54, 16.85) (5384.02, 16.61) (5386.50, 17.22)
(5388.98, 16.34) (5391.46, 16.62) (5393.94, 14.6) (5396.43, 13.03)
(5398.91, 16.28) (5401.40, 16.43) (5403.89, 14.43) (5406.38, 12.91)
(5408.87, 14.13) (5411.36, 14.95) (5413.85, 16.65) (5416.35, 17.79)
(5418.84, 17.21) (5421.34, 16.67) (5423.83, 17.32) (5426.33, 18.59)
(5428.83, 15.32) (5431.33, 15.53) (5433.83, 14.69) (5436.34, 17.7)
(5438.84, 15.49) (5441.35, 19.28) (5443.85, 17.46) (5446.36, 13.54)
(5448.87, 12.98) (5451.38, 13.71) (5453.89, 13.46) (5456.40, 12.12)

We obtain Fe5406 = 3.0 A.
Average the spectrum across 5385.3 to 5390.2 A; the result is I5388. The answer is 16.8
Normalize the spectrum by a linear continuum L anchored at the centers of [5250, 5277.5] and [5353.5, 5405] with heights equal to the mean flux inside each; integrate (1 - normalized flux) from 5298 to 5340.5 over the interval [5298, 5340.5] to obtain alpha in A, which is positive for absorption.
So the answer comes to -1.6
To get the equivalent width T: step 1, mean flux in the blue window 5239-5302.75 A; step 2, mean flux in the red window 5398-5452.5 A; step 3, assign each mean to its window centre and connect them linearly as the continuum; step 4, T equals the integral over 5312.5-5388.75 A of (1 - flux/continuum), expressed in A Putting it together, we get -3.0 A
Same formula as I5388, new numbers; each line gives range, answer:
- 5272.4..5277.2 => 13.8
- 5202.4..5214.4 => 8.43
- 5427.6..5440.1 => 15.7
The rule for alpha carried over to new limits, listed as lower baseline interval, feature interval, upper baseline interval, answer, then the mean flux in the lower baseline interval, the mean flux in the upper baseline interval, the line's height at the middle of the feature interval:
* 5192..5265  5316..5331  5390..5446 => -0.1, 11.7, 16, 13.9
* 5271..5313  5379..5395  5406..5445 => -0.7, 14.1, 16.4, 15.8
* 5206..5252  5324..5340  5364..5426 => 0.3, 12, 15.7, 14.3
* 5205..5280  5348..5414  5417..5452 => -1.8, 12.1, 16.2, 15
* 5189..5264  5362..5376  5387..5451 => 0.0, 11.6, 15.8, 14.7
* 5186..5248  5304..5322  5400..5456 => -1.9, 11.2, 15.7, 13.3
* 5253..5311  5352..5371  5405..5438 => -0.8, 13.4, 16.1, 14.9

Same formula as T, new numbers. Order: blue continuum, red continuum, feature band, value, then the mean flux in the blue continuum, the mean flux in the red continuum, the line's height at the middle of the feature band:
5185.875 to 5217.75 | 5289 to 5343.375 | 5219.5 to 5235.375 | -3.28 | 9.57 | 14.3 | 10.6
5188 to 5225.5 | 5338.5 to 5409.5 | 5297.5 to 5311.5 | -1.15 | 10.2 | 15.3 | 13.2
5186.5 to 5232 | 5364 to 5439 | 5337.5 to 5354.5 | -0.58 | 10.5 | 15.8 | 14.3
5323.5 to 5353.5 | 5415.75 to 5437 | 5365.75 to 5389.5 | -0.37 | 14.4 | 16.7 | 15.5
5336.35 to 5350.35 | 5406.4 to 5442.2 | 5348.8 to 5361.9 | -1.08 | 14.3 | 16.4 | 14.6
